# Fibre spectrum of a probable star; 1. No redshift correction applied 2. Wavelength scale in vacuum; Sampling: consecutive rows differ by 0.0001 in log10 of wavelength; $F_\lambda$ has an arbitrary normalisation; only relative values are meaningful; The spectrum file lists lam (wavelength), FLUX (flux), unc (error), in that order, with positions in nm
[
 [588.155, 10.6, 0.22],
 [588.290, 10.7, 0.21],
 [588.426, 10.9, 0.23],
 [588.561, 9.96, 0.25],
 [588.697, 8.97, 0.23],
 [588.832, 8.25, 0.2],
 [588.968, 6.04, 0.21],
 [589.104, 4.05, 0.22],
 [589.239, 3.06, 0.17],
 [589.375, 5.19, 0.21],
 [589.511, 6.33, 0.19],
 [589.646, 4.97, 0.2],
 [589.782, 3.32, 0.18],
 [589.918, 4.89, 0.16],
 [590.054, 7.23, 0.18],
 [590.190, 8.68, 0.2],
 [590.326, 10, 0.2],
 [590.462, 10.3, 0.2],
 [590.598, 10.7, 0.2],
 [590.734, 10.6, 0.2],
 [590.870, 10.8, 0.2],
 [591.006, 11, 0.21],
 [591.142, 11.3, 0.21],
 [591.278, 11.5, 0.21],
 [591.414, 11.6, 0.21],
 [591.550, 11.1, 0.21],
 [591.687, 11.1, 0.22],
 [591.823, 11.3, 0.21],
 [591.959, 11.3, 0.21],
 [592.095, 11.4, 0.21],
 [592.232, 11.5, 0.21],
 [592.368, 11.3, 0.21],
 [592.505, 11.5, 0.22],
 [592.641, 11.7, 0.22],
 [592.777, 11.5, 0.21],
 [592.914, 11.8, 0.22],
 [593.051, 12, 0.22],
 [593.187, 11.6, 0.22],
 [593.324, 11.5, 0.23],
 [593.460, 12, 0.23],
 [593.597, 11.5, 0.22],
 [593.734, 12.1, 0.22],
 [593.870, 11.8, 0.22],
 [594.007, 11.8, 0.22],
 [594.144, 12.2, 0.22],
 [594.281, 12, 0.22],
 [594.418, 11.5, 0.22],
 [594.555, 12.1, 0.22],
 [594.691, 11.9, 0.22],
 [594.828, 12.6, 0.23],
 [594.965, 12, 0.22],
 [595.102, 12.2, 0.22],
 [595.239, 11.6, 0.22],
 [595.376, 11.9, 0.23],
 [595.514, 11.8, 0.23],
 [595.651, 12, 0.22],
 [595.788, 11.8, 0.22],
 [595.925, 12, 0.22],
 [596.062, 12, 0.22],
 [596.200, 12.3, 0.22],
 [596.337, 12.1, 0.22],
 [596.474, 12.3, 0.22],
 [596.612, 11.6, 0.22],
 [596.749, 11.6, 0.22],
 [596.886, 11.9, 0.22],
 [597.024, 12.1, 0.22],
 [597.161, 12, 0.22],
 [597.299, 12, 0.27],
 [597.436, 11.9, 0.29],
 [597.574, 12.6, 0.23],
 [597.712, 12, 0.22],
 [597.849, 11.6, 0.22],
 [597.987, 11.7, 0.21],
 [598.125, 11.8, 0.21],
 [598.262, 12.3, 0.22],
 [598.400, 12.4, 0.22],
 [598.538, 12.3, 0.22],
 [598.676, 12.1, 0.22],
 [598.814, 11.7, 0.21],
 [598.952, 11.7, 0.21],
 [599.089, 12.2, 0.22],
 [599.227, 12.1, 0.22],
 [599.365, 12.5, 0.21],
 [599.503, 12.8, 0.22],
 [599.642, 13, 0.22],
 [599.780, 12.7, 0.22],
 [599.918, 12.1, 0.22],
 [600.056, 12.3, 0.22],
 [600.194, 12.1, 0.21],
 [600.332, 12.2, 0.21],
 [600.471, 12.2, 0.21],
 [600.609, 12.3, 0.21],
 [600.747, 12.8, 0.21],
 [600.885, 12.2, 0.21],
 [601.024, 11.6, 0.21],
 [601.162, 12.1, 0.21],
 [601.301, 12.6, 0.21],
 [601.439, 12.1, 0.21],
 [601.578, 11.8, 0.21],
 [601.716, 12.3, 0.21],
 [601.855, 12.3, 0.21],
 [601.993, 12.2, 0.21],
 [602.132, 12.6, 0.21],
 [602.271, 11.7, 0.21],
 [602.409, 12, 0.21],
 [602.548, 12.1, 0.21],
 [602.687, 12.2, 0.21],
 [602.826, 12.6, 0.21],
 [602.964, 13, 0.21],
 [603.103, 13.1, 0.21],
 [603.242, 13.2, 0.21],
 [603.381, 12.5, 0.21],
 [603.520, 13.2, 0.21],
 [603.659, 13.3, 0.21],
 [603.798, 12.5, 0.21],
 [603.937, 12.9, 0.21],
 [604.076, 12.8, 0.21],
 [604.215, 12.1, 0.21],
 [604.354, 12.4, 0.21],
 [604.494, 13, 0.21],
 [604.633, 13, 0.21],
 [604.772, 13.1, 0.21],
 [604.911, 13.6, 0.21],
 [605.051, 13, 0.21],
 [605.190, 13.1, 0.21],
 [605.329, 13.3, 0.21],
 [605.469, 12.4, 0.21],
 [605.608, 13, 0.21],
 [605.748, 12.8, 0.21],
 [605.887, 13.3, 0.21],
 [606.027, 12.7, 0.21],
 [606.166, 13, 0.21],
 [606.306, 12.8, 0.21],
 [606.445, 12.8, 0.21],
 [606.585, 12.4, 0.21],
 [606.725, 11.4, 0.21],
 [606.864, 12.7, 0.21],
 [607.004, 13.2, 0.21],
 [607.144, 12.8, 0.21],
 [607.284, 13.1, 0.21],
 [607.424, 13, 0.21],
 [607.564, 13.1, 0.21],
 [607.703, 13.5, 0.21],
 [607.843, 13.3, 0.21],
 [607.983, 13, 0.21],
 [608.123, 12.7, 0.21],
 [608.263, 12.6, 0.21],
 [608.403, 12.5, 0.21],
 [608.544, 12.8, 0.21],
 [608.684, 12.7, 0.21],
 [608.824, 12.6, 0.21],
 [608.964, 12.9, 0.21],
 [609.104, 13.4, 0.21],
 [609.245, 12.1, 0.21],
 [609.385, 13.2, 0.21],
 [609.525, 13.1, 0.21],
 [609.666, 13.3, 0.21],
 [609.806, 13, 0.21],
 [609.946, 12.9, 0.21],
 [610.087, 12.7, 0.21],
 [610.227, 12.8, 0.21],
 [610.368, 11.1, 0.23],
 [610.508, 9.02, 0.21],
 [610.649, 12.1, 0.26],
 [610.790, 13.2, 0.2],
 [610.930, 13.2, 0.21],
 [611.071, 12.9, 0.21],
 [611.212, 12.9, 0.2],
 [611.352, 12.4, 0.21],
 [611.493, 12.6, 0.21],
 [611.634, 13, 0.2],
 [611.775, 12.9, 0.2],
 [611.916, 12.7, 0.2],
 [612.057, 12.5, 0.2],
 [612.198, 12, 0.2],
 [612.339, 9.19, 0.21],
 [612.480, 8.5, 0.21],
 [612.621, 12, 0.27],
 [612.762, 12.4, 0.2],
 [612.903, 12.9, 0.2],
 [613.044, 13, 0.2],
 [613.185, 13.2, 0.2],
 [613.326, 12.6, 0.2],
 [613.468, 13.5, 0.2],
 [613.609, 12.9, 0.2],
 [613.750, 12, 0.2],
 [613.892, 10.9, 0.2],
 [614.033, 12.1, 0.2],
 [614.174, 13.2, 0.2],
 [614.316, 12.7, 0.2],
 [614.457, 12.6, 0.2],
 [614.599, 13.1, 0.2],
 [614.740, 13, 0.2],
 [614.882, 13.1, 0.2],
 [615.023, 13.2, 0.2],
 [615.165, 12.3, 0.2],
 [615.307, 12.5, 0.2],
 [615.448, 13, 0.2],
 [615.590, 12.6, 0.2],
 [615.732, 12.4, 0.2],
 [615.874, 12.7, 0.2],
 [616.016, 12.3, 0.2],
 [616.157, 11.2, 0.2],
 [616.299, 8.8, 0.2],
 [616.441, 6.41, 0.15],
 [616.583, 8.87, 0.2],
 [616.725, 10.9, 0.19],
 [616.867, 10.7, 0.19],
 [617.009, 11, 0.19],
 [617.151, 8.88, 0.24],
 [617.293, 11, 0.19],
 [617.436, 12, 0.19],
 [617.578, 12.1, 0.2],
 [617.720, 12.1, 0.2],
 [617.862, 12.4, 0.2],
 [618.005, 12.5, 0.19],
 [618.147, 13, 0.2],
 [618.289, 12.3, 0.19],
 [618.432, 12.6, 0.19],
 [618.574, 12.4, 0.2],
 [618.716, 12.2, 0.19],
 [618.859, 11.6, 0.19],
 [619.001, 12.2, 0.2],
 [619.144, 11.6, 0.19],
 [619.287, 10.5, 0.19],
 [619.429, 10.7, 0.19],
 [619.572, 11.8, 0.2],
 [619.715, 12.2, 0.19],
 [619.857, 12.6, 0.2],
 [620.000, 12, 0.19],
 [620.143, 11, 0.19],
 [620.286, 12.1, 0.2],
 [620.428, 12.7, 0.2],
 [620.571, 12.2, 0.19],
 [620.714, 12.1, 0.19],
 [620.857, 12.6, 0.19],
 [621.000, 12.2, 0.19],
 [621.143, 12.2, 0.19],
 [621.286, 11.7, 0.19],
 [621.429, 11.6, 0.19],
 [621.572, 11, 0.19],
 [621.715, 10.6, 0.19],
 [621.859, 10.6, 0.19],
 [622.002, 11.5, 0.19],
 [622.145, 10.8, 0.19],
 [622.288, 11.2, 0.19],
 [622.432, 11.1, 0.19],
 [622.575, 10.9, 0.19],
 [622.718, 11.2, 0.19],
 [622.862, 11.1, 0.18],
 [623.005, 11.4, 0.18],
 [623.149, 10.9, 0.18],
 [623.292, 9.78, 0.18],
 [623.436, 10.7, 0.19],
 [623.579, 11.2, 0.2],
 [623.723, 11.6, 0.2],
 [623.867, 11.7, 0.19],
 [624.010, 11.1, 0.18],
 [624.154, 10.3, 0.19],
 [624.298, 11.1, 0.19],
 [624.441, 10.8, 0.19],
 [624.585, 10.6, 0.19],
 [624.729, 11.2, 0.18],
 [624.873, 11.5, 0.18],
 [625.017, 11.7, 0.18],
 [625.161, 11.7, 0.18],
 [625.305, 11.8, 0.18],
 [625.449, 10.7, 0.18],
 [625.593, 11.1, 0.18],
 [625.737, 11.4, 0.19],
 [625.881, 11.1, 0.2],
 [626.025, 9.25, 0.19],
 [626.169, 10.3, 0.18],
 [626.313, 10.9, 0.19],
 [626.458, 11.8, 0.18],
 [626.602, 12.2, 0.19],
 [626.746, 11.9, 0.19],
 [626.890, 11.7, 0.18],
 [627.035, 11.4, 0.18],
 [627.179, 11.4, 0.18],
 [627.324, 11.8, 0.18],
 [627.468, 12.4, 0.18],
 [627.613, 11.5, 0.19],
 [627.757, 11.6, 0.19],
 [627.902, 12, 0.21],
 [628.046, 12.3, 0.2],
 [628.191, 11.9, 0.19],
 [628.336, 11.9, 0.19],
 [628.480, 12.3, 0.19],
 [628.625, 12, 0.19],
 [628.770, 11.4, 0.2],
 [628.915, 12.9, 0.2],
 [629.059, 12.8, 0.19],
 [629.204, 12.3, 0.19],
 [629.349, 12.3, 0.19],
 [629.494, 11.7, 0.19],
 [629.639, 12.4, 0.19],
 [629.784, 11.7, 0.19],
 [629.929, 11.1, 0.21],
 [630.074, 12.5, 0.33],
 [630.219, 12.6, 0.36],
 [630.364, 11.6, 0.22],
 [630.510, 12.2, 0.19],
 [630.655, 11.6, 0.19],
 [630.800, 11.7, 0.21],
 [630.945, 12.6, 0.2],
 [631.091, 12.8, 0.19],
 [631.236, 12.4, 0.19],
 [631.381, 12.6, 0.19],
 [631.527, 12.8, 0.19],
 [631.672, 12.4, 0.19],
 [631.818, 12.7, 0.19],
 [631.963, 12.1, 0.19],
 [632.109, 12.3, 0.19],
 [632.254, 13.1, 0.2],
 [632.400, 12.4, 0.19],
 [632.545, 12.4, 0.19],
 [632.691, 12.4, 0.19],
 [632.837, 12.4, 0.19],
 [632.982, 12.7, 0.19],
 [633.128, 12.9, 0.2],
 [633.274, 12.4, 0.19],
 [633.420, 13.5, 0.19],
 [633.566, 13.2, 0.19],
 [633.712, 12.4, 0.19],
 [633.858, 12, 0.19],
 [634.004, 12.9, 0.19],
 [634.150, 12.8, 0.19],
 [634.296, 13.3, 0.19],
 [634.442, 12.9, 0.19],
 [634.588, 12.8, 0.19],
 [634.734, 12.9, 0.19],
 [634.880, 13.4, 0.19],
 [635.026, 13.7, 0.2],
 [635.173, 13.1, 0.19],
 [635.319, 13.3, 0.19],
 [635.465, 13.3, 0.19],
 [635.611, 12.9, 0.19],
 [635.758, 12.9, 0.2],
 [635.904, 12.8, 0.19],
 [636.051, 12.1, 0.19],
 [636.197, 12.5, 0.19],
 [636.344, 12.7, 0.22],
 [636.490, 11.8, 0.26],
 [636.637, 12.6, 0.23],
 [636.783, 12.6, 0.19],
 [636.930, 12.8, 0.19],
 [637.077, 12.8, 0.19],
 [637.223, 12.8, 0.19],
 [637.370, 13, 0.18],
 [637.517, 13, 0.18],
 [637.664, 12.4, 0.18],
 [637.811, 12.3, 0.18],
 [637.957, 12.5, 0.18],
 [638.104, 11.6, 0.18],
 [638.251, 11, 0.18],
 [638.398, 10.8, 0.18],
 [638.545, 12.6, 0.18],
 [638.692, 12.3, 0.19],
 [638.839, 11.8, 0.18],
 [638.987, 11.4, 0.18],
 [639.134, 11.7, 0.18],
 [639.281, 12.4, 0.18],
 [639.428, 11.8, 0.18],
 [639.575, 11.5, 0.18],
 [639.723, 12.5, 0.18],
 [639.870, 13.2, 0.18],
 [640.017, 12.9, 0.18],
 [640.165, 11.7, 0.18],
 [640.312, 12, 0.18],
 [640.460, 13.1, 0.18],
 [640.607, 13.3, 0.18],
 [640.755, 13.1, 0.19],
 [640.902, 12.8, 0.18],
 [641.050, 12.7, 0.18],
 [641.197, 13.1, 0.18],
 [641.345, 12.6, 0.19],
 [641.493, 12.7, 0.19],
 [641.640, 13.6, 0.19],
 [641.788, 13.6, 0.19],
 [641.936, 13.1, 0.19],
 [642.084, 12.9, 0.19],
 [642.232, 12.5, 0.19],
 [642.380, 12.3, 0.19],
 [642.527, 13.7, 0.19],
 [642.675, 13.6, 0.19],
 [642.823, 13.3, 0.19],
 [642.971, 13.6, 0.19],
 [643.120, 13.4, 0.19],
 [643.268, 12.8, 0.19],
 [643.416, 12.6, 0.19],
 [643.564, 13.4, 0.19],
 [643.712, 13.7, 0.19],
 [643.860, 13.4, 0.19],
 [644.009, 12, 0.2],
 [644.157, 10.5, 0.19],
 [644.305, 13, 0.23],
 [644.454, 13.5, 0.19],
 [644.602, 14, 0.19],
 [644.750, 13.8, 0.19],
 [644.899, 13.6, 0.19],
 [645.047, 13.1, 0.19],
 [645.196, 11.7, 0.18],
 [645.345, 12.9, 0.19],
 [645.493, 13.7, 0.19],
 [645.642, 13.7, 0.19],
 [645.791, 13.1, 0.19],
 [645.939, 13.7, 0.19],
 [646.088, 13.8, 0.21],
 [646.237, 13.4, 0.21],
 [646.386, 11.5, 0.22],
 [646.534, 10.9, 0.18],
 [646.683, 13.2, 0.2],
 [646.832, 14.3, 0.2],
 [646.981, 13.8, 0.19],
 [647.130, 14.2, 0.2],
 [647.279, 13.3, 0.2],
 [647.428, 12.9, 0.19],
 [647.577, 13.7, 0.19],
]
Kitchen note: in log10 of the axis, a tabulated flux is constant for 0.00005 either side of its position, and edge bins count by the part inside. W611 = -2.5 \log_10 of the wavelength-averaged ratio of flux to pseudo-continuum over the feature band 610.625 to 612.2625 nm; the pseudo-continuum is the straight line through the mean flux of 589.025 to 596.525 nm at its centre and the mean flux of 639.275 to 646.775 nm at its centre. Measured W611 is -0.11 mag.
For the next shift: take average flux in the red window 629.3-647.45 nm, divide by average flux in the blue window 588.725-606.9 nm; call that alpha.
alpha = 1.10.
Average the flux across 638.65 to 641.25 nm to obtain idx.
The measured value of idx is 12.4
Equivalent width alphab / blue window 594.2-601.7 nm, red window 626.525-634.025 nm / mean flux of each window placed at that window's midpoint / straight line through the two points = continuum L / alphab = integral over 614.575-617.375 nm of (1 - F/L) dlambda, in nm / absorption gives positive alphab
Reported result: 0.18 nm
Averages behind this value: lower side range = 12.1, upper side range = 12.2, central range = 11.4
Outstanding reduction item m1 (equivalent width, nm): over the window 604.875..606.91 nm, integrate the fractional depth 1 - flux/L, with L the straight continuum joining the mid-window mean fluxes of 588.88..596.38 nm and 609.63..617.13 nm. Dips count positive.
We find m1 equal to -0.239 nm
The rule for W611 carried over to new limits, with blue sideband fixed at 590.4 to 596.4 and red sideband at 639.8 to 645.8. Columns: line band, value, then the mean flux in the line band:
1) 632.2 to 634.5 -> 0.002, 12.7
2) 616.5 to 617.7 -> 0.151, 10.7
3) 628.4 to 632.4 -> 0.035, 12.3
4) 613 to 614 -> -0.032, 12.6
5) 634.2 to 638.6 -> 0.016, 12.6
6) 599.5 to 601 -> -0.050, 12.4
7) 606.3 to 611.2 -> -0.055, 12.7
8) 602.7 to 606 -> -0.085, 12.9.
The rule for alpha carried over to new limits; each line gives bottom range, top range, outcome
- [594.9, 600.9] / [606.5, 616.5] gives 1.02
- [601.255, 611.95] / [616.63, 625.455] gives 0.90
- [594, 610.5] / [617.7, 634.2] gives 0.95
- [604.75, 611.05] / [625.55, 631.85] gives 0.93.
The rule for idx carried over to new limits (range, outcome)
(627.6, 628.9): 11.9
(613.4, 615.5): 12.7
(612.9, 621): 11.9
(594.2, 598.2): 12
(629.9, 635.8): 12.6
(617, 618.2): 11.7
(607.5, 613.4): 12.5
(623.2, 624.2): 10.9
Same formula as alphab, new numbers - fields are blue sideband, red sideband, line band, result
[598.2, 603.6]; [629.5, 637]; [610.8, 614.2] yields 0.03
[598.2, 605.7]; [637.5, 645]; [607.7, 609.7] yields -0.06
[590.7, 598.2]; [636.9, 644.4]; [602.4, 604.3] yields -0.12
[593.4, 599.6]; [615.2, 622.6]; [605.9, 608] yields -0.19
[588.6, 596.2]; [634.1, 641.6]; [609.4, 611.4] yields -0.23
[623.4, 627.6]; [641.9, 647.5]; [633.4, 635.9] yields -0.18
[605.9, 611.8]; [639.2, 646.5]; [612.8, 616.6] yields 0.17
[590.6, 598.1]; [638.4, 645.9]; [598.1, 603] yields -0.16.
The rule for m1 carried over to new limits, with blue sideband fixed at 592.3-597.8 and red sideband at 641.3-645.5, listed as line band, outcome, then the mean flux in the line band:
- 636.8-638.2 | 0.04 nm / 12.6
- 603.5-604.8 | -0.07 nm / 12.8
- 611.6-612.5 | 0.05 nm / 11.6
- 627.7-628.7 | 0.05 nm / 12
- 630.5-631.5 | 0.04 nm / 12.3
